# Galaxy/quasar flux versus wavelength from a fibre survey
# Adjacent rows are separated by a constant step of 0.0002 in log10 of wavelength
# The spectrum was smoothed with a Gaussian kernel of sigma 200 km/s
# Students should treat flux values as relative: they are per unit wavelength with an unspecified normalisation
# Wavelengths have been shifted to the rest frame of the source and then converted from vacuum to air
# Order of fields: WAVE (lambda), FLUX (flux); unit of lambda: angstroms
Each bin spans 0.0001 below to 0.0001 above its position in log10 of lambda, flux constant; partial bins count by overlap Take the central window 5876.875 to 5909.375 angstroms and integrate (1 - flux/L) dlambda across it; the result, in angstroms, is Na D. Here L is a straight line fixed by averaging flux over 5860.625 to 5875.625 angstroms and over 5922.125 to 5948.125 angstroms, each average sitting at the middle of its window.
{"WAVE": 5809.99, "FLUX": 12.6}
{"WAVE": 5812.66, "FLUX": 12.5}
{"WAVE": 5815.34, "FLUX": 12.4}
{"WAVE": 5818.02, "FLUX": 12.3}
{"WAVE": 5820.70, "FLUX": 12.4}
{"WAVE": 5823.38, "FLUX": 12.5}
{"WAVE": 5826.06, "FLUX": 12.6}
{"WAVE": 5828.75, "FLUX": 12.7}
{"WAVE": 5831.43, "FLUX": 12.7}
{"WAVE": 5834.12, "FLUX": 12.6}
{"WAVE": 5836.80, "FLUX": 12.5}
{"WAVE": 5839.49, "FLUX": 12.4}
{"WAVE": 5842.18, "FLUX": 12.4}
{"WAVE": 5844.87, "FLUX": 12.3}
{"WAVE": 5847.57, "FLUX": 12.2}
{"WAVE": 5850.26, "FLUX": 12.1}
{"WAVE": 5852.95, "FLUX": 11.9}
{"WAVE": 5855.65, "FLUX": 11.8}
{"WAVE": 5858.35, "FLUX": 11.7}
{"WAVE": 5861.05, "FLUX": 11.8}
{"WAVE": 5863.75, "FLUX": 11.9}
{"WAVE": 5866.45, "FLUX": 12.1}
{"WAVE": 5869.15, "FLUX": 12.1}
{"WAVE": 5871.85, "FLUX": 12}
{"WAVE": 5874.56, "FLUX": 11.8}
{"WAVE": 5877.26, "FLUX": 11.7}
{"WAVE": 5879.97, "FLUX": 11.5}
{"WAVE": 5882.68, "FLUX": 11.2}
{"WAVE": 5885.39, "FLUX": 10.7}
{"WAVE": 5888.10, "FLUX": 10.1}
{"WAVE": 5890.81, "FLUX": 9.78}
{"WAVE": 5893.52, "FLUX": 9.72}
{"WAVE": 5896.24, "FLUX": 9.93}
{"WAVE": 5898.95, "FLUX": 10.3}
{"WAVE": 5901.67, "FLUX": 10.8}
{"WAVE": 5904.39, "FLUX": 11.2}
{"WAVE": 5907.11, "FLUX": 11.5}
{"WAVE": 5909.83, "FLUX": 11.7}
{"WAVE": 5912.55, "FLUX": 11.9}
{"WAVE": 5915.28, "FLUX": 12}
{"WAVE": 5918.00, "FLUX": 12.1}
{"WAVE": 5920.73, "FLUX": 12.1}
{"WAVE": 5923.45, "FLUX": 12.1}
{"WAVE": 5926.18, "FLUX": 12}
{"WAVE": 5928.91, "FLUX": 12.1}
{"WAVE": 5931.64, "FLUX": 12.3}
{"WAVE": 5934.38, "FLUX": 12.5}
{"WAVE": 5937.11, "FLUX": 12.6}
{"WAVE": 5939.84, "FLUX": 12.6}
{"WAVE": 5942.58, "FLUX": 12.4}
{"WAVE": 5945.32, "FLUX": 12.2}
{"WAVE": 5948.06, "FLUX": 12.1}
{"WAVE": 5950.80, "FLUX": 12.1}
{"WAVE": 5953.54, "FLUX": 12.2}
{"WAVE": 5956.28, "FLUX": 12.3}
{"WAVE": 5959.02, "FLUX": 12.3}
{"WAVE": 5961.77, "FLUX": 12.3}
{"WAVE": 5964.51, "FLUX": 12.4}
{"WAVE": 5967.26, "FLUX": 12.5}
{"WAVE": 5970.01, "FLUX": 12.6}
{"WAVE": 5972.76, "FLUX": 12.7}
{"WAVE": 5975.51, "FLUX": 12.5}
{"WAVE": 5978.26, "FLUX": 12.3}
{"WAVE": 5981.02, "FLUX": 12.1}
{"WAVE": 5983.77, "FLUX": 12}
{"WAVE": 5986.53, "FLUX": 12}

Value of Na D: 3.73 angstroms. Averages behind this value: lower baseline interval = 12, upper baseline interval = 12.3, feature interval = 10.7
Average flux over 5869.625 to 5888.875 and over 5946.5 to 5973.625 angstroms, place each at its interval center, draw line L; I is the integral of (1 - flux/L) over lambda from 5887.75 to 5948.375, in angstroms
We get 1.3 angstroms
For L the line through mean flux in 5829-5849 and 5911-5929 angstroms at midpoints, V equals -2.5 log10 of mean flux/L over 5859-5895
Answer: 0.09 mag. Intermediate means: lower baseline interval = 12.5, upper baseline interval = 12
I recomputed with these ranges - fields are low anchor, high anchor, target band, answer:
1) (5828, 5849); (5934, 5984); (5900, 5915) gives 1.17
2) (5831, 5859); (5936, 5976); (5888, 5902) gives 2.56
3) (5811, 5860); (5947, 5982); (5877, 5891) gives 1.69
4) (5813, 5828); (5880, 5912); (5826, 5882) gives -2.11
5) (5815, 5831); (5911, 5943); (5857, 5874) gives 0.63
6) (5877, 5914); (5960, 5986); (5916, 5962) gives -2.21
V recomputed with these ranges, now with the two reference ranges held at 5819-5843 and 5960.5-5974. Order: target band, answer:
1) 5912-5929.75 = 0.04 mag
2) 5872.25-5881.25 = 0.07 mag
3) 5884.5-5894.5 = 0.24 mag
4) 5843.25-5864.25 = 0.05 mag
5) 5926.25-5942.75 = 0.01 mag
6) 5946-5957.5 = 0.03 mag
